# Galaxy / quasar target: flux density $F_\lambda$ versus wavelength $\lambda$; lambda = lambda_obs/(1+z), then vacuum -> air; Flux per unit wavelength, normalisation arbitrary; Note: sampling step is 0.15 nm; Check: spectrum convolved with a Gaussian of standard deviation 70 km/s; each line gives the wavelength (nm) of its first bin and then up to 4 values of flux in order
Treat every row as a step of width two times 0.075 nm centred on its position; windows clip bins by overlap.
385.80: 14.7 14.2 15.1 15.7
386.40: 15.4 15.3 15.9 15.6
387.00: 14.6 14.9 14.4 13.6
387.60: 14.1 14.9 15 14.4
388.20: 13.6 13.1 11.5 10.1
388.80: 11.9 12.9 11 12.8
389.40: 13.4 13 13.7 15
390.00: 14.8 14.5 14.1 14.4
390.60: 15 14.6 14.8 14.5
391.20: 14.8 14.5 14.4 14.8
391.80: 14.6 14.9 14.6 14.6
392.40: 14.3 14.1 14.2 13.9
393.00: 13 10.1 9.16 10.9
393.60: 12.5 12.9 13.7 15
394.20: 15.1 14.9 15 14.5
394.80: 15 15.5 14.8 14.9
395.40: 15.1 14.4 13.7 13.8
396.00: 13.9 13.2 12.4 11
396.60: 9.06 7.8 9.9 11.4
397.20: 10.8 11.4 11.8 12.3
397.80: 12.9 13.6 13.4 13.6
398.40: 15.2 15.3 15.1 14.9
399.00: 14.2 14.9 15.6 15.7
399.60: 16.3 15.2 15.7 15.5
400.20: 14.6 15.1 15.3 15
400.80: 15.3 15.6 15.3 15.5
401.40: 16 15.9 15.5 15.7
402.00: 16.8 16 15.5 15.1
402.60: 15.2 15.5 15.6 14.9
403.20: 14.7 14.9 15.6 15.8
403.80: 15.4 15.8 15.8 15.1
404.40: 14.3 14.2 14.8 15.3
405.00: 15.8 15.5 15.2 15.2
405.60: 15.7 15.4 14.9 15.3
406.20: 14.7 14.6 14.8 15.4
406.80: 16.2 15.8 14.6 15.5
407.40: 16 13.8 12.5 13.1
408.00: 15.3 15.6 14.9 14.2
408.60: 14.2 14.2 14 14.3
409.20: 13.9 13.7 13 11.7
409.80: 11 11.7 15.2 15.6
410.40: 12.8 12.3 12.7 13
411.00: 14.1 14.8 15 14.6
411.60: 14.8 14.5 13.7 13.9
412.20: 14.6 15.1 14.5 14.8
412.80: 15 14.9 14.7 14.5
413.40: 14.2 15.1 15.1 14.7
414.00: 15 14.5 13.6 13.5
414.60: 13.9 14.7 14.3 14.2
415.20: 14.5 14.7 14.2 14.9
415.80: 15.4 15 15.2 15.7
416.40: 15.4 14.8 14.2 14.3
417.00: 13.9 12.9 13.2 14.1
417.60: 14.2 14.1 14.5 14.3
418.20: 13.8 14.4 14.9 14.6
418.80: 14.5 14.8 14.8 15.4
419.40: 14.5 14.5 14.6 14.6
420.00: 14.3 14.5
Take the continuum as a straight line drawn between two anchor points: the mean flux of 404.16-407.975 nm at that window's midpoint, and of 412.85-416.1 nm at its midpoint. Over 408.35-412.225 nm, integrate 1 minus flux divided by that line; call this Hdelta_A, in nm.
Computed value 0.267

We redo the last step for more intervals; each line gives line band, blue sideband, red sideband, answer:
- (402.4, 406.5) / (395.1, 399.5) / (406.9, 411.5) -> -0.47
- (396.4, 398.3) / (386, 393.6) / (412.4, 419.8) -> 0.35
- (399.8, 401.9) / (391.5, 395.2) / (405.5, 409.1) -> -0.16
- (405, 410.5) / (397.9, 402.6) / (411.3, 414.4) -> 0.16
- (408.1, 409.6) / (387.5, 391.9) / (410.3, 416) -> 0.01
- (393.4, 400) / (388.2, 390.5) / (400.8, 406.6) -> 0.29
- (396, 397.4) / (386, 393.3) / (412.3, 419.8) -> 0.32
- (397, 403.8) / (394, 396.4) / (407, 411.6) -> -0.27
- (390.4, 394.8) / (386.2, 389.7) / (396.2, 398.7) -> -0.33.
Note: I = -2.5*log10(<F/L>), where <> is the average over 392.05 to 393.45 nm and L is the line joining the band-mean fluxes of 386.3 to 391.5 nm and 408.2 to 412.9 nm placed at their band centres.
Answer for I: 0.08 mag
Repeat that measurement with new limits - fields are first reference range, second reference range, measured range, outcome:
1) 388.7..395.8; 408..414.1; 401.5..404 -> -0.11 mag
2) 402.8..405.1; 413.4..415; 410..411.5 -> 0.06 mag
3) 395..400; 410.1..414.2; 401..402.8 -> -0.14 mag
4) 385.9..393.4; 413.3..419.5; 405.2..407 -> -0.07 mag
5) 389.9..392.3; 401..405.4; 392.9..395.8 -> 0.09 mag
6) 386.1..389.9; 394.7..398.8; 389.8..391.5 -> -0.08 mag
